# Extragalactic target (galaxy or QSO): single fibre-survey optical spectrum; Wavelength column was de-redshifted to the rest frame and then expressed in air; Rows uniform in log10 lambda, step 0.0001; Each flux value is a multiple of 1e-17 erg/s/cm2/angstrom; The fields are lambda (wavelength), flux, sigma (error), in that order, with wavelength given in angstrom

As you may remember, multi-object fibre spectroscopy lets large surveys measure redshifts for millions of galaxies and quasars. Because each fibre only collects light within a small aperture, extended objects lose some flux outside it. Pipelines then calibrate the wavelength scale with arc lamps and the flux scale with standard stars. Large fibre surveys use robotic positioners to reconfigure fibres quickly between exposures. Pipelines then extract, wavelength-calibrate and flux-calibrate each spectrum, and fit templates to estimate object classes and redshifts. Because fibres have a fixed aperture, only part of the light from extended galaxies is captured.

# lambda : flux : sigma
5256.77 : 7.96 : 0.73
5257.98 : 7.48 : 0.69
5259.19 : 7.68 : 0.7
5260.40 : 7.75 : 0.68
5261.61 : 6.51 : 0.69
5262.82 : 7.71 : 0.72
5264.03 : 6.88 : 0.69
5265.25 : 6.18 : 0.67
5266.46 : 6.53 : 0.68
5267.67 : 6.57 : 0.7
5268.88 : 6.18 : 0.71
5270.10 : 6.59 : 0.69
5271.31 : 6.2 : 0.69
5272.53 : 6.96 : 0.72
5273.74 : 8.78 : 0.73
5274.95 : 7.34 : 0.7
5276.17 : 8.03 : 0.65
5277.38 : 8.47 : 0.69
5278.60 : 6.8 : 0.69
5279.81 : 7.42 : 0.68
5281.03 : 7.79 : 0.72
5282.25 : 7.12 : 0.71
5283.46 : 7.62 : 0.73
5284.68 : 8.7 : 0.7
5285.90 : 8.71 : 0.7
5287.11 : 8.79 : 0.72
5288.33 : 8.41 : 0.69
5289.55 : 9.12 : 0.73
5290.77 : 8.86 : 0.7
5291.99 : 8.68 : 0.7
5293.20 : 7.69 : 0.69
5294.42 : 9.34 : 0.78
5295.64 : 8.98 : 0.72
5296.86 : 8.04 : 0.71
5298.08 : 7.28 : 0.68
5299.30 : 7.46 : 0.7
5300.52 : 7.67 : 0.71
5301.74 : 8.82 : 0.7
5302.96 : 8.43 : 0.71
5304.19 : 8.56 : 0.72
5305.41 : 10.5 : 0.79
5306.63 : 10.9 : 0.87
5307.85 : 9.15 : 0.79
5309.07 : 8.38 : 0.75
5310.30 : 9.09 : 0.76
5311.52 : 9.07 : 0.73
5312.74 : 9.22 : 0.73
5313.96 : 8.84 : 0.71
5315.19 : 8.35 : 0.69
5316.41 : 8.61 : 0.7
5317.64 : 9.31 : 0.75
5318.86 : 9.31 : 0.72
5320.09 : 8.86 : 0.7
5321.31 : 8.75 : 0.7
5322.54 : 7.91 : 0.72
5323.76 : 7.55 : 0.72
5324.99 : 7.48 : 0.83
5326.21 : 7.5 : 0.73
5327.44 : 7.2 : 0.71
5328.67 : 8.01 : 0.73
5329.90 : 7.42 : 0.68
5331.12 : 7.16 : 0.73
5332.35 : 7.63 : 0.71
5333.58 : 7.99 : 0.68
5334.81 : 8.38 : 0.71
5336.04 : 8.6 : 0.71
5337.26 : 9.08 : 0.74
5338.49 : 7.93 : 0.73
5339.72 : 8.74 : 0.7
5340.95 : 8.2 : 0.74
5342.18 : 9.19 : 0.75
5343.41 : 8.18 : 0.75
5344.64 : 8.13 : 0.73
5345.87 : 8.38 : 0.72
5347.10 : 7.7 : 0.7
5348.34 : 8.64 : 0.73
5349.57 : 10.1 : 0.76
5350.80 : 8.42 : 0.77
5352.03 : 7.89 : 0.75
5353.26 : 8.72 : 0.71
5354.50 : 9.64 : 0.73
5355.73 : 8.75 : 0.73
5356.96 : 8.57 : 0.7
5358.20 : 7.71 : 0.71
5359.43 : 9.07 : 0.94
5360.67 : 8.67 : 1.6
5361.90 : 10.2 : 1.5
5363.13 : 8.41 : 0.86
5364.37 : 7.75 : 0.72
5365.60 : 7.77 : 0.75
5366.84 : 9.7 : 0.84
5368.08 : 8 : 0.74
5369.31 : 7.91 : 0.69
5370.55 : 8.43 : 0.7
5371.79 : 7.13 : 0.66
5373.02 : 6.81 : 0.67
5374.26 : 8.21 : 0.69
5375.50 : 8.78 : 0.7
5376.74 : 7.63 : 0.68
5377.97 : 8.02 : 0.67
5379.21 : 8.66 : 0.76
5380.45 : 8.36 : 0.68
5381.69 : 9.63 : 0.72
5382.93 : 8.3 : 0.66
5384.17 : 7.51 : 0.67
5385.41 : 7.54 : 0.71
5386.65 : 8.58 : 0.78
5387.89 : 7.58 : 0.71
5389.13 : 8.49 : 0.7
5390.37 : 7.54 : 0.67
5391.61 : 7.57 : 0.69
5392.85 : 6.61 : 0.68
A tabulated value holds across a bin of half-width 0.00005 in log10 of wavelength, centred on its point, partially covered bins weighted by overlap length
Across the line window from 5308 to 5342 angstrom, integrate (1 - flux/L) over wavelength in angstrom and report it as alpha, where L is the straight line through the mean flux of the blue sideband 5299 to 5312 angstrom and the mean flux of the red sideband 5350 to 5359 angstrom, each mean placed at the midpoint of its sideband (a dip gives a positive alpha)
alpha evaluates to 1.8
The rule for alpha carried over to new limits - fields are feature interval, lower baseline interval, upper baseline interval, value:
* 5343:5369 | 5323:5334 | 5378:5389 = -2.24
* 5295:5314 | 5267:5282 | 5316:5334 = -2.58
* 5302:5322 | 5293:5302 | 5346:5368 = -1.93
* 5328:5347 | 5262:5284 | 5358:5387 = -0.70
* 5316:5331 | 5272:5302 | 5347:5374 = 0.30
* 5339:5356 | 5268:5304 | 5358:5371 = -0.41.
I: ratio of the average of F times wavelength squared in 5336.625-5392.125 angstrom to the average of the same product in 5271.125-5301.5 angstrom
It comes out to 1.07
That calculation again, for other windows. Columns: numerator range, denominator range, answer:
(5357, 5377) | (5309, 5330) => 1.00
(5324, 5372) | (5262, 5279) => 1.21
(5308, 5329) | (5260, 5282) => 1.21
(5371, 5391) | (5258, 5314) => 1.04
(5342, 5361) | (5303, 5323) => 0.96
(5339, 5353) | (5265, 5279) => 1.24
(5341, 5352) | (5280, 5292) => 1.05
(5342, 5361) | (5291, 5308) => 1.01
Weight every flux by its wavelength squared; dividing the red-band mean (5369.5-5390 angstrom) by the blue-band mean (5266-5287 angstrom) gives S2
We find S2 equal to 1.13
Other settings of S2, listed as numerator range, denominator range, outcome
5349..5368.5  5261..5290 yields 1.20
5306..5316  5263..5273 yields 1.42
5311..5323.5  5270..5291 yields 1.13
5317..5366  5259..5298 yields 1.11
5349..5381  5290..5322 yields 0.98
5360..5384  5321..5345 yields 1.05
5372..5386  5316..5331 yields 1.02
